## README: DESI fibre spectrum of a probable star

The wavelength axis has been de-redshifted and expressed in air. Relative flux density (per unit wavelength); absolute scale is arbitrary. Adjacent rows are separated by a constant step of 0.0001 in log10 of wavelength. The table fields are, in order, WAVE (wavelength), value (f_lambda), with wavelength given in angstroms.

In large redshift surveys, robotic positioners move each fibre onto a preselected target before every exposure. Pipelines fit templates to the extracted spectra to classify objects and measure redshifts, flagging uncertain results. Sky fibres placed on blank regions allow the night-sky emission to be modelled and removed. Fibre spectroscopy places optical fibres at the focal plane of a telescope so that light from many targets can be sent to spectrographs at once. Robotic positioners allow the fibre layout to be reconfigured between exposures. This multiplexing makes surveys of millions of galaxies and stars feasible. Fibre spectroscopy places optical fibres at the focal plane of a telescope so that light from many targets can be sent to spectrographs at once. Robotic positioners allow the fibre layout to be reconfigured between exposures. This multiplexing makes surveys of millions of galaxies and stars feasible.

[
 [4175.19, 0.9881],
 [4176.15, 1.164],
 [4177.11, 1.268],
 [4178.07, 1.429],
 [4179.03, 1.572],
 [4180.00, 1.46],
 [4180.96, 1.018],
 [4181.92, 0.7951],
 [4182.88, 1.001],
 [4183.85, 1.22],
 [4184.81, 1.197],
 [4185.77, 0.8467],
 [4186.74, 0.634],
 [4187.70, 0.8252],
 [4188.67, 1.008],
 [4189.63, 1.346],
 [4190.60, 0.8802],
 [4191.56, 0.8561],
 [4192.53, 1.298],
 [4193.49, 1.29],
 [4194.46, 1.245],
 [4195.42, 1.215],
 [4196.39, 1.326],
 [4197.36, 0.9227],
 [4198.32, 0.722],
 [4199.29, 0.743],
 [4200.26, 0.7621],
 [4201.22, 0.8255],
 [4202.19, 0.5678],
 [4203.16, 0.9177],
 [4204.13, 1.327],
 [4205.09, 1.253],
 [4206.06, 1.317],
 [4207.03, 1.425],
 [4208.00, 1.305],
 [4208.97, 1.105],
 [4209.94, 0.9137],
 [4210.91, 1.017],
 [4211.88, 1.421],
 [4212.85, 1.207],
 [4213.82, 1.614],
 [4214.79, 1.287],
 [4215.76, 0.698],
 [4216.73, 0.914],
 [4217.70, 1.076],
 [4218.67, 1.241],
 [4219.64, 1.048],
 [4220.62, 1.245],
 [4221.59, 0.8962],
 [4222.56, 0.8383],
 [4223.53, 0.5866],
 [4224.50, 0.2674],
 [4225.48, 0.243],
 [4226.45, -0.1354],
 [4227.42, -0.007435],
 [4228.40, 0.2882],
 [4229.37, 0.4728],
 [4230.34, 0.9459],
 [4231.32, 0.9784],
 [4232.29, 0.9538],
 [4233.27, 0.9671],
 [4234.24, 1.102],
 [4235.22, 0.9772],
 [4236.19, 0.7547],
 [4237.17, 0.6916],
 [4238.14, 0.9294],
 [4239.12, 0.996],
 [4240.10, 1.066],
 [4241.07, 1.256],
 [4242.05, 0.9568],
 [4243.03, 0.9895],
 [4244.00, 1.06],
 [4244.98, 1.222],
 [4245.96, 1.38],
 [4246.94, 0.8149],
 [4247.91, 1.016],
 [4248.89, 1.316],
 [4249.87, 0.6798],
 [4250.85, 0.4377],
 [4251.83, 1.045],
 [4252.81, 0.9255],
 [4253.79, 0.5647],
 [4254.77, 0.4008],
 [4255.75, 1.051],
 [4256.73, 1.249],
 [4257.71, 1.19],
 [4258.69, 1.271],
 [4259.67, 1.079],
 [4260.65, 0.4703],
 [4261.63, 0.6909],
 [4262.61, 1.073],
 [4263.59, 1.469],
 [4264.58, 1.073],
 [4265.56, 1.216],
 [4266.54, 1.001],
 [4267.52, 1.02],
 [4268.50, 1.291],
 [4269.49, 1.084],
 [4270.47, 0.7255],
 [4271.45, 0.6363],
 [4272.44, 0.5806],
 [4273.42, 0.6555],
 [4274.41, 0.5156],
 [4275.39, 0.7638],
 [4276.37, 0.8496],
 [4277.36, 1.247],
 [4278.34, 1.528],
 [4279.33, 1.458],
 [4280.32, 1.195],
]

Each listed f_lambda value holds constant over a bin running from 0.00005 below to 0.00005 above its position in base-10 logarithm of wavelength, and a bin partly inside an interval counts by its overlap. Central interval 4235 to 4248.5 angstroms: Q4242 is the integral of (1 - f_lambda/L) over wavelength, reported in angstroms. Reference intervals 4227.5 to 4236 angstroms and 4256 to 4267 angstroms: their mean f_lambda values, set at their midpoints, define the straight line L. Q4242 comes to -1.9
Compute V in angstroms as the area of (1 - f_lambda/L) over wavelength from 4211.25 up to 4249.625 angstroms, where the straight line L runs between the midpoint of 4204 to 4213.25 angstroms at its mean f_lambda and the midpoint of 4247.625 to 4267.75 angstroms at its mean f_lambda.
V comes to 6.70 angstroms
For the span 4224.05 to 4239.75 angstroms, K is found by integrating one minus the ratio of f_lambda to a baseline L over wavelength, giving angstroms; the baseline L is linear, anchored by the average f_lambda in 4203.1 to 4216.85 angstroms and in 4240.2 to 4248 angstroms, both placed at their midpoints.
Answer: 6.51 angstroms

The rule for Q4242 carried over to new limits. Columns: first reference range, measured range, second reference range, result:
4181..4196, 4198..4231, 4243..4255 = 3.4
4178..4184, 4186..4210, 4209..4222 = 2.4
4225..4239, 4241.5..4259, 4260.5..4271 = -2.4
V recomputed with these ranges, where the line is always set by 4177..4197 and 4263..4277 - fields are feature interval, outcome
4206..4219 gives -1.4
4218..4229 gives 4.7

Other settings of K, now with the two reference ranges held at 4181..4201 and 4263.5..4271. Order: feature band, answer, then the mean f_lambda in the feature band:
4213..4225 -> 0.6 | 0.982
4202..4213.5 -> -1.6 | 1.17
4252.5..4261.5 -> 1.5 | 0.902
